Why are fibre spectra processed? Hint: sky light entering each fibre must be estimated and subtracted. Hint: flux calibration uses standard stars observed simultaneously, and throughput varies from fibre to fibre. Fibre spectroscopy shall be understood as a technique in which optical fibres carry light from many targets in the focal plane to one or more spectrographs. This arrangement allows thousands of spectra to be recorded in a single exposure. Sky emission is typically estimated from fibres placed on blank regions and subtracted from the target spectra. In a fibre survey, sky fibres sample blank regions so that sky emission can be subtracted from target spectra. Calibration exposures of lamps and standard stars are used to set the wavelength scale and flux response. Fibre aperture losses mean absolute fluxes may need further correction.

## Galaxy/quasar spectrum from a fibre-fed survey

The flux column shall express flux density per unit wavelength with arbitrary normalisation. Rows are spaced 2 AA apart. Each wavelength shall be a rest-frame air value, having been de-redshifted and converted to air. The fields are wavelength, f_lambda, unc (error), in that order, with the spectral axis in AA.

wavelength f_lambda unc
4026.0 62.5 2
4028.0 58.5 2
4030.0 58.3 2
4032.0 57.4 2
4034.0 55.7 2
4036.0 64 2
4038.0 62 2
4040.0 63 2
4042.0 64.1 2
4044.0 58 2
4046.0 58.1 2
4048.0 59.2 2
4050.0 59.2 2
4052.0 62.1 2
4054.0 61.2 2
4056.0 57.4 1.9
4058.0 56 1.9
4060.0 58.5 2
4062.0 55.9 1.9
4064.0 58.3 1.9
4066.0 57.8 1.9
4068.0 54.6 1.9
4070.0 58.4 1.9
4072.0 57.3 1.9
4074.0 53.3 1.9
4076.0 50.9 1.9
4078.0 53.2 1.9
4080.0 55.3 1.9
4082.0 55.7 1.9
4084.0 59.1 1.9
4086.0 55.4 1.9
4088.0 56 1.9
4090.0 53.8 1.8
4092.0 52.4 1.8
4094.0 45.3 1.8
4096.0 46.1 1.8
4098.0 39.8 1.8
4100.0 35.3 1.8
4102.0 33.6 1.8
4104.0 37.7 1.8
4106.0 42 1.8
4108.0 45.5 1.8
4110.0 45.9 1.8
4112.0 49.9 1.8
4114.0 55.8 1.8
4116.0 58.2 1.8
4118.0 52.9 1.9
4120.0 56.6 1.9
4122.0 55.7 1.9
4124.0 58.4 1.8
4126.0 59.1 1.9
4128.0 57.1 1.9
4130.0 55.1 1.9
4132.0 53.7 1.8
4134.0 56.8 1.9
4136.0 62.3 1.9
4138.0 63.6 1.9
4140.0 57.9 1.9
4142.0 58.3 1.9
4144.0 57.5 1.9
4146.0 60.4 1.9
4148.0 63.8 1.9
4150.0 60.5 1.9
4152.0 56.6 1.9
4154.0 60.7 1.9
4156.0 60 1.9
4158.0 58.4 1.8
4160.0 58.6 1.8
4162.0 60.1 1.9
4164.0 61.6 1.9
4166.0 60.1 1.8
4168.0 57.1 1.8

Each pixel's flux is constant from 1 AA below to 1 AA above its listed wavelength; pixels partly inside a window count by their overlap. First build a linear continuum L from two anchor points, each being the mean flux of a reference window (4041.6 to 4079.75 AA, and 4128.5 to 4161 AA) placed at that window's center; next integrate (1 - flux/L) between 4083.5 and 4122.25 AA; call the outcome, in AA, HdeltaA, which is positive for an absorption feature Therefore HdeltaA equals 6.4 AA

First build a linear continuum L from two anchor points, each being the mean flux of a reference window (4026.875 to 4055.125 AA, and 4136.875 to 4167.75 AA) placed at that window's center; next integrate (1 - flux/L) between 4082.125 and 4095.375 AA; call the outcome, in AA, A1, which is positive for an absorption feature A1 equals 1.4 AA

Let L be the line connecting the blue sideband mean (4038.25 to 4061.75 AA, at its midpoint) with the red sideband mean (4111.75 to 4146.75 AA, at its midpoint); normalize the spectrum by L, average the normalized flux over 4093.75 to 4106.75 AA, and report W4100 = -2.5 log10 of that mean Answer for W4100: 0.42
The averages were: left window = 59.7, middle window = 39.6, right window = 57.3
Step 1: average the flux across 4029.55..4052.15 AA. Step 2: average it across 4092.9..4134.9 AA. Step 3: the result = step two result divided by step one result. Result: 0.8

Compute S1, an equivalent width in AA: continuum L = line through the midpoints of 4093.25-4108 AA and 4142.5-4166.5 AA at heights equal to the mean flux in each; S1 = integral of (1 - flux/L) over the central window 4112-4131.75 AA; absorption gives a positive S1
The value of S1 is -3.4 AA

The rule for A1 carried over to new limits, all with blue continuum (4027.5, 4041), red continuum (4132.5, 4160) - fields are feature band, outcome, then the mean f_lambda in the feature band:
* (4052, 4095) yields 2.97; 55.7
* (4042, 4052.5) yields 0.04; 59.6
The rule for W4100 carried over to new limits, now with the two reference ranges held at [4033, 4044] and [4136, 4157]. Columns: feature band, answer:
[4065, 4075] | 0.09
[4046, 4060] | 0.04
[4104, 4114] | 0.30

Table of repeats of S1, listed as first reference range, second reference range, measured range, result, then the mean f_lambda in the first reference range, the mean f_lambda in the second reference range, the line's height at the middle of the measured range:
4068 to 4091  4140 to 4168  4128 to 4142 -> 0.1 AA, 55.3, 59.6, 58.5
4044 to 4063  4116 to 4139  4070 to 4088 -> 0.9 AA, 58.6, 57.4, 58.2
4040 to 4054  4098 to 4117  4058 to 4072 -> -0.4 AA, 60.4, 44.6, 55.7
